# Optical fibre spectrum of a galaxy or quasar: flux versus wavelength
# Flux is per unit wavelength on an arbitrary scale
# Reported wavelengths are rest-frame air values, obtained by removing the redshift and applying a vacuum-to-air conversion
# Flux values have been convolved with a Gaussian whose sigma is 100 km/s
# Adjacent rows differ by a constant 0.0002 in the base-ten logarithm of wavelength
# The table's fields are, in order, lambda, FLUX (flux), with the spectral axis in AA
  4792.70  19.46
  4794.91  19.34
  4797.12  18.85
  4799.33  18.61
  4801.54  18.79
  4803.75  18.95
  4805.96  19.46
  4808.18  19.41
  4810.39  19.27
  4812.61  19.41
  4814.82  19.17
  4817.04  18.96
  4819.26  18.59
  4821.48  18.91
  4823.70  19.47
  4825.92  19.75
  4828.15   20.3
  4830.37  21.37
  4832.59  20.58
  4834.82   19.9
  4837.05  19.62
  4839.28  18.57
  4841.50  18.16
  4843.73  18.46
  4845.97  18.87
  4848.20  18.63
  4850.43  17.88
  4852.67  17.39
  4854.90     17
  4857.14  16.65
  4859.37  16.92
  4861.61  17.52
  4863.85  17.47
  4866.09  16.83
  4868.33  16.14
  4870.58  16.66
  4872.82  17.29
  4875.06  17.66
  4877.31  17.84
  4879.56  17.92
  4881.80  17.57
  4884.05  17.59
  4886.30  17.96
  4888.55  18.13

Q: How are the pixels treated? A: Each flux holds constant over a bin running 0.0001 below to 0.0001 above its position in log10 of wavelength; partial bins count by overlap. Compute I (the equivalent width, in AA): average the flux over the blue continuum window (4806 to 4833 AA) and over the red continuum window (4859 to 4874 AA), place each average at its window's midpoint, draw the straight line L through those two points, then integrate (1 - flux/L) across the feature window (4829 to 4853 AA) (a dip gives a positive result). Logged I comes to -0.9 AA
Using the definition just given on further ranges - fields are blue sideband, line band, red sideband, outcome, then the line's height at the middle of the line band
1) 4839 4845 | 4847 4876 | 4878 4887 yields 1.36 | 18.1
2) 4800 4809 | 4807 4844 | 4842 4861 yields -1.87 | 18.5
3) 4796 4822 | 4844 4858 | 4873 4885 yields 0.33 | 18.2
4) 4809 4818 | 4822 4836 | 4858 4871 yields -1.24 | 18.5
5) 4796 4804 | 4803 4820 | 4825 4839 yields 0.09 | 19.3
